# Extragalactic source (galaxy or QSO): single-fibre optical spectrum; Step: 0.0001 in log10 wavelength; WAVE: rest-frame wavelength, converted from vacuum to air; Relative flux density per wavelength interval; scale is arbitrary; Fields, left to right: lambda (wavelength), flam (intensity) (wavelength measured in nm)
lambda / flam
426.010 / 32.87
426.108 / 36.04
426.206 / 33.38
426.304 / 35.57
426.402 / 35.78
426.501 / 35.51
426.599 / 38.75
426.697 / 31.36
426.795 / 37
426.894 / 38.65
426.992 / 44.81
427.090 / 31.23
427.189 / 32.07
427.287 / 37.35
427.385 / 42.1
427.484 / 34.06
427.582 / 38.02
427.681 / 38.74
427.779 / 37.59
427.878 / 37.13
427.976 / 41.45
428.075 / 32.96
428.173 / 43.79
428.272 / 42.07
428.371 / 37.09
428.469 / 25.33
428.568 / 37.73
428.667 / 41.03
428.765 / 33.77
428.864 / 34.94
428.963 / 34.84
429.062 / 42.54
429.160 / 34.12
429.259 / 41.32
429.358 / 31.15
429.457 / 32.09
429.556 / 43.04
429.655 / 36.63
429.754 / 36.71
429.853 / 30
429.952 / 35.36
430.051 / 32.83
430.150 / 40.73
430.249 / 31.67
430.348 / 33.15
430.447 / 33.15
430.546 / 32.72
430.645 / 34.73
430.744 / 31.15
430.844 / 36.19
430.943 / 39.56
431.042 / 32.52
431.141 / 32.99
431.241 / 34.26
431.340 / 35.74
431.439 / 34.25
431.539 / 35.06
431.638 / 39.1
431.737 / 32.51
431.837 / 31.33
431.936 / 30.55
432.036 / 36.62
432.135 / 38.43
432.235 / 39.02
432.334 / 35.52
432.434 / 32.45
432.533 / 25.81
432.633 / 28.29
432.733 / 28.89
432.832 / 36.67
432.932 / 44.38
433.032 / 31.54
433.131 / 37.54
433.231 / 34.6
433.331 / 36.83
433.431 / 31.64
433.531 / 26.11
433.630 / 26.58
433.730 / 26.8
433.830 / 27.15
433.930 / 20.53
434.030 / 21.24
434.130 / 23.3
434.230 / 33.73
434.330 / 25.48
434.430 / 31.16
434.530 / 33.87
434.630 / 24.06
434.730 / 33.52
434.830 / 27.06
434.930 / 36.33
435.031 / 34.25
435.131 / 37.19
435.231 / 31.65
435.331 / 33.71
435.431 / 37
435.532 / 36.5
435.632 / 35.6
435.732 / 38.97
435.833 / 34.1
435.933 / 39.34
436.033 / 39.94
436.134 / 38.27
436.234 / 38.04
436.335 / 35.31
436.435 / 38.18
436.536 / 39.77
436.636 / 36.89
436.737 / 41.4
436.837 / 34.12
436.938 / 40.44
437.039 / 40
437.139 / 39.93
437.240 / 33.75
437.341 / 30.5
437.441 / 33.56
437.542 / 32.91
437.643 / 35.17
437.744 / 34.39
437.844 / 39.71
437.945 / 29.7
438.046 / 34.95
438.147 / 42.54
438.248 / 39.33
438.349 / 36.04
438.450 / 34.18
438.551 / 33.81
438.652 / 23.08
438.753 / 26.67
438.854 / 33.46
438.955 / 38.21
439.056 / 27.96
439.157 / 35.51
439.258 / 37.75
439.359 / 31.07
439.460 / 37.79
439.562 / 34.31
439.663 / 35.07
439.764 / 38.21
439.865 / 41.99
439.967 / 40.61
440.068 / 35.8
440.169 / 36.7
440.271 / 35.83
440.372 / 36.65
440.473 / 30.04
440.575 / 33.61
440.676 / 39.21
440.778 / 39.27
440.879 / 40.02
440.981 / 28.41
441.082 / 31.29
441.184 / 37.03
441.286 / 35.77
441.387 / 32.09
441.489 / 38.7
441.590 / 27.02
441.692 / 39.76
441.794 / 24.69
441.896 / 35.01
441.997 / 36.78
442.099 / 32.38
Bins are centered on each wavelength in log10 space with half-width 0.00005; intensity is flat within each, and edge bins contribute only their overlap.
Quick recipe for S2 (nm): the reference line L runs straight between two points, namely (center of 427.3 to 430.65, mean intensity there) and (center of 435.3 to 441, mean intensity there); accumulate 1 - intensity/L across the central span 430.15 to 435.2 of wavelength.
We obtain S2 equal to 0.52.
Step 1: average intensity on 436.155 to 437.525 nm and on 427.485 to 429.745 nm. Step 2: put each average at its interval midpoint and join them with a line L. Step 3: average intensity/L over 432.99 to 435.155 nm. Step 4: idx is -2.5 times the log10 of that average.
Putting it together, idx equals 0.23 mag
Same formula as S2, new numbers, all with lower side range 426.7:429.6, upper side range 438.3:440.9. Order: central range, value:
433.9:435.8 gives 0.23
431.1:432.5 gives 0.06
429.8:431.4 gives 0.11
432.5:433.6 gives 0.10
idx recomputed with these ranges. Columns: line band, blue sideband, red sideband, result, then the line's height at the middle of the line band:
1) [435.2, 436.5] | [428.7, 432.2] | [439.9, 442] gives -0.05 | 35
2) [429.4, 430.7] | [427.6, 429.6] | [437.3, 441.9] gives 0.06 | 36.8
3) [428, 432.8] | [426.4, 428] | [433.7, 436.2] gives 0.00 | 35.1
